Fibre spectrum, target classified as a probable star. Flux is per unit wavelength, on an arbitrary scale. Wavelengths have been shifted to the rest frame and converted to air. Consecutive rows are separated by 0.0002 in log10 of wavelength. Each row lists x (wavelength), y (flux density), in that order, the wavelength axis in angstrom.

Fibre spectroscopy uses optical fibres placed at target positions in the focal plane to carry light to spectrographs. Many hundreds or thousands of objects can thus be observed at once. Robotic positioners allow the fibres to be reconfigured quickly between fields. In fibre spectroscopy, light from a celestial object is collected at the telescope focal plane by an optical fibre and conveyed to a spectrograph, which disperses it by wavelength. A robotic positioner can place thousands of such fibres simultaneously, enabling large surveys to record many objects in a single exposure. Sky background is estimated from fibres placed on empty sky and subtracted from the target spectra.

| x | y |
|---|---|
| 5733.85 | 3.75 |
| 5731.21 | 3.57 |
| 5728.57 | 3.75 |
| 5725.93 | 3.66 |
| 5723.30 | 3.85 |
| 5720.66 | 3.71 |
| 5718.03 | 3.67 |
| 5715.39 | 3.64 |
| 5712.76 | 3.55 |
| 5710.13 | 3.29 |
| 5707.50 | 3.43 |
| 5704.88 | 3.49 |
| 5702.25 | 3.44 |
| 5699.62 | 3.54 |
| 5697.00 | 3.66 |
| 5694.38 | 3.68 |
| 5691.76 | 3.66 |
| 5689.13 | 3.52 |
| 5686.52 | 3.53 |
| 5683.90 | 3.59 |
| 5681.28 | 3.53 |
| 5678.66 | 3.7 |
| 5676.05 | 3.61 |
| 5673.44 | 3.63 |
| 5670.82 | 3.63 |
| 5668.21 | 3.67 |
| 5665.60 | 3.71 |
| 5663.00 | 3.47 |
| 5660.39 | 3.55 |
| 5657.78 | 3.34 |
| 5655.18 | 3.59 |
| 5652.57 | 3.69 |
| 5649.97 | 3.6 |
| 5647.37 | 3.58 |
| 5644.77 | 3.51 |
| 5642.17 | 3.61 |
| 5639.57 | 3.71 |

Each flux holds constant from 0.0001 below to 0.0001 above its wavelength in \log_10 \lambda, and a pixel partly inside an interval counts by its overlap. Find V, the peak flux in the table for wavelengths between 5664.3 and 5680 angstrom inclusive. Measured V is 3.71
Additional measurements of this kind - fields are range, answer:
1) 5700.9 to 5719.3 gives 3.67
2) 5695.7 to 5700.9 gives 3.66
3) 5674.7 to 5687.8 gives 3.7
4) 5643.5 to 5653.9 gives 3.69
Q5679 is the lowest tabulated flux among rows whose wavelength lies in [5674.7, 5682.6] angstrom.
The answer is 3.53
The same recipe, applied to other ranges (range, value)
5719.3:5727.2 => 3.66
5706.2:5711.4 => 3.29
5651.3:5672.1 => 3.34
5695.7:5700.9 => 3.54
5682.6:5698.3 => 3.52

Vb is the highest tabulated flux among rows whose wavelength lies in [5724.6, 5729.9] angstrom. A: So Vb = 3.75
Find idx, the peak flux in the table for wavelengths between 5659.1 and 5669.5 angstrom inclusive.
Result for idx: 3.71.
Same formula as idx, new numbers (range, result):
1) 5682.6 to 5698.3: 3.68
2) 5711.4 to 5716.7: 3.64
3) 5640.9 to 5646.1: 3.61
